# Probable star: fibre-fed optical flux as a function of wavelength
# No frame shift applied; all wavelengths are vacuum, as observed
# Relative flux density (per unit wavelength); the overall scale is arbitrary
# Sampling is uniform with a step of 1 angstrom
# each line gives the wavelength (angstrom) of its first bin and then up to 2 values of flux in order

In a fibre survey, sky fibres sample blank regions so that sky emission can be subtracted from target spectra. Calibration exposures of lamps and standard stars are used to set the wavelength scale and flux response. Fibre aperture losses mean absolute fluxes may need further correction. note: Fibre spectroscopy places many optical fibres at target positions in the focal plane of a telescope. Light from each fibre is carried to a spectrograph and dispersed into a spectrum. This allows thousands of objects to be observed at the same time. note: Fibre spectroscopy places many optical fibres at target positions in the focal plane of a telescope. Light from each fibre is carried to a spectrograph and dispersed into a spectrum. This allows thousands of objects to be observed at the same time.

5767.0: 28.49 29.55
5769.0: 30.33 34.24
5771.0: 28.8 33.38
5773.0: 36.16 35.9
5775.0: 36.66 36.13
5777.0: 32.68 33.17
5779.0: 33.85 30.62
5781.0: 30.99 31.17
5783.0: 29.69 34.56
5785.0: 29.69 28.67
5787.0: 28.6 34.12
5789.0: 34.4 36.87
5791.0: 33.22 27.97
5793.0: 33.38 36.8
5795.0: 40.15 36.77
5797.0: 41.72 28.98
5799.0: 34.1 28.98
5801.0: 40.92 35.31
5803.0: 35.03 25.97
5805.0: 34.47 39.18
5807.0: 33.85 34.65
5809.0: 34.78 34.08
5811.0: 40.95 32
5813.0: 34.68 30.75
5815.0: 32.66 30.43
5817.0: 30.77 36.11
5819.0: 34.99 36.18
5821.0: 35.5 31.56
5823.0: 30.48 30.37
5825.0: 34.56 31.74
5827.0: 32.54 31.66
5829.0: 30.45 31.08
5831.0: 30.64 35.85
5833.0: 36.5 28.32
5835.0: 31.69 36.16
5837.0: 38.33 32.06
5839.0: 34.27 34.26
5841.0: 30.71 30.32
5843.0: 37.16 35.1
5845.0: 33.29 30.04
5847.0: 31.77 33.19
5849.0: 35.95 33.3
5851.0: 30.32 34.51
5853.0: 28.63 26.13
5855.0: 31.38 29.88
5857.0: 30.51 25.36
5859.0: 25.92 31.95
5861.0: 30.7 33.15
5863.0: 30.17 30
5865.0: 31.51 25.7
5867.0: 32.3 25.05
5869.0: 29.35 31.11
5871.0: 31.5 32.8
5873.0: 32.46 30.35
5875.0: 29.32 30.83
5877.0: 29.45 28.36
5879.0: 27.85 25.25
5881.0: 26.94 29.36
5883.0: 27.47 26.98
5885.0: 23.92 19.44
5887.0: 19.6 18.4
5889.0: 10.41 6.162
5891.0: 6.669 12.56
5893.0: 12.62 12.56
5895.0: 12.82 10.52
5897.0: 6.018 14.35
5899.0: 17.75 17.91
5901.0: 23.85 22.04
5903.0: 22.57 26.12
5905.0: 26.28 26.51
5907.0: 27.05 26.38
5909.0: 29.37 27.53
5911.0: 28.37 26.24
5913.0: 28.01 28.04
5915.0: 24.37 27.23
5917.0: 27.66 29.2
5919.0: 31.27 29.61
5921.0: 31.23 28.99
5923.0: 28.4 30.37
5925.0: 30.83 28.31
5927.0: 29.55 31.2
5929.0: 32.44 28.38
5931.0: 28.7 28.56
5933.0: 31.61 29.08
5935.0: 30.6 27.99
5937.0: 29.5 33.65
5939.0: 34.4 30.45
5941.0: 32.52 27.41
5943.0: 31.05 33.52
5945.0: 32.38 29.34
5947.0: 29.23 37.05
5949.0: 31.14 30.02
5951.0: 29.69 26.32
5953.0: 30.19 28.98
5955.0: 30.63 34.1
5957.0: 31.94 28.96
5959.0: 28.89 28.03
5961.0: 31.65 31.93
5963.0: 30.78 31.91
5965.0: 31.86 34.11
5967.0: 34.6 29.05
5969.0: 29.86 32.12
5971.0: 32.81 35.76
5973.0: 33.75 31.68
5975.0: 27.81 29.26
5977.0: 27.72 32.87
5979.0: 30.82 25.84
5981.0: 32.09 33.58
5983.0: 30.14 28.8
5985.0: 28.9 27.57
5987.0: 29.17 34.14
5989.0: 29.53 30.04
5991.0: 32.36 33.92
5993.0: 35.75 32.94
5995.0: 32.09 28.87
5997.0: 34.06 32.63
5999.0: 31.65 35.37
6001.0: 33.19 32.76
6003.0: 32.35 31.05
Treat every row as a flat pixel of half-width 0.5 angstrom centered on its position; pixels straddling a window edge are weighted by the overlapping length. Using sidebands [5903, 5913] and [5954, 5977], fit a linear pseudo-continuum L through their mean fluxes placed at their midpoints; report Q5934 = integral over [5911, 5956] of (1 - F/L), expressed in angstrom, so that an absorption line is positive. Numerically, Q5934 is -1.7 angstrom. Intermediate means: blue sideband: 26.9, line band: 29.9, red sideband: 31.3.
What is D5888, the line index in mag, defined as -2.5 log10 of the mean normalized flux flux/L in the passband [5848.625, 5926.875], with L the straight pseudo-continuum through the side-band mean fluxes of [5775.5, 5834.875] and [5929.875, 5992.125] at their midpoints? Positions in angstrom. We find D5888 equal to 0.24 mag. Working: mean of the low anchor 33.3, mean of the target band 25.8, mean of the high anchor 30.8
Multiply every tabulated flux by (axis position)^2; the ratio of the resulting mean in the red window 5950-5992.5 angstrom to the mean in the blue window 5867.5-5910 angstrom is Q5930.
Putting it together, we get 1.4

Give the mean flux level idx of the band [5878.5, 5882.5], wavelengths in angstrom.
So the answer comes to 27.4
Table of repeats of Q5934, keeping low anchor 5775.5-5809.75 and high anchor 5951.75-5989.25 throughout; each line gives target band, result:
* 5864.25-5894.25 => 7.3 angstrom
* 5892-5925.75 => 8.3 angstrom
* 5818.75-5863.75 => 0.9 angstrom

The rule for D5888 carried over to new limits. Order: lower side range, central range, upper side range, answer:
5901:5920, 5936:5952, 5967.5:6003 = -0.081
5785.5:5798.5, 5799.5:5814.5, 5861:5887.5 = -0.045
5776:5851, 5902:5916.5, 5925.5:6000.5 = 0.197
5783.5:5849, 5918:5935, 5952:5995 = 0.067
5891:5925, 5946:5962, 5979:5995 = -0.100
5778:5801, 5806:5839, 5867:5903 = -0.145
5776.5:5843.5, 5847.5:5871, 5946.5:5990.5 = 0.079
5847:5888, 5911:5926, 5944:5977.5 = 0.056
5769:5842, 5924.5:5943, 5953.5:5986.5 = 0.040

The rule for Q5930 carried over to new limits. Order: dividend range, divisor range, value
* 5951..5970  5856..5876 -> 1.06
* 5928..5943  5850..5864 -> 1.04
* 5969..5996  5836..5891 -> 1.12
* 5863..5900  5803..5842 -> 0.70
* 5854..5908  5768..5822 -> 0.74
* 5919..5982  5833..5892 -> 1.10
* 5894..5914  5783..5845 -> 0.68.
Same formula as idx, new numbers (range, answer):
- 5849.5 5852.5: 32.7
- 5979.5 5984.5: 30.1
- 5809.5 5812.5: 35.7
